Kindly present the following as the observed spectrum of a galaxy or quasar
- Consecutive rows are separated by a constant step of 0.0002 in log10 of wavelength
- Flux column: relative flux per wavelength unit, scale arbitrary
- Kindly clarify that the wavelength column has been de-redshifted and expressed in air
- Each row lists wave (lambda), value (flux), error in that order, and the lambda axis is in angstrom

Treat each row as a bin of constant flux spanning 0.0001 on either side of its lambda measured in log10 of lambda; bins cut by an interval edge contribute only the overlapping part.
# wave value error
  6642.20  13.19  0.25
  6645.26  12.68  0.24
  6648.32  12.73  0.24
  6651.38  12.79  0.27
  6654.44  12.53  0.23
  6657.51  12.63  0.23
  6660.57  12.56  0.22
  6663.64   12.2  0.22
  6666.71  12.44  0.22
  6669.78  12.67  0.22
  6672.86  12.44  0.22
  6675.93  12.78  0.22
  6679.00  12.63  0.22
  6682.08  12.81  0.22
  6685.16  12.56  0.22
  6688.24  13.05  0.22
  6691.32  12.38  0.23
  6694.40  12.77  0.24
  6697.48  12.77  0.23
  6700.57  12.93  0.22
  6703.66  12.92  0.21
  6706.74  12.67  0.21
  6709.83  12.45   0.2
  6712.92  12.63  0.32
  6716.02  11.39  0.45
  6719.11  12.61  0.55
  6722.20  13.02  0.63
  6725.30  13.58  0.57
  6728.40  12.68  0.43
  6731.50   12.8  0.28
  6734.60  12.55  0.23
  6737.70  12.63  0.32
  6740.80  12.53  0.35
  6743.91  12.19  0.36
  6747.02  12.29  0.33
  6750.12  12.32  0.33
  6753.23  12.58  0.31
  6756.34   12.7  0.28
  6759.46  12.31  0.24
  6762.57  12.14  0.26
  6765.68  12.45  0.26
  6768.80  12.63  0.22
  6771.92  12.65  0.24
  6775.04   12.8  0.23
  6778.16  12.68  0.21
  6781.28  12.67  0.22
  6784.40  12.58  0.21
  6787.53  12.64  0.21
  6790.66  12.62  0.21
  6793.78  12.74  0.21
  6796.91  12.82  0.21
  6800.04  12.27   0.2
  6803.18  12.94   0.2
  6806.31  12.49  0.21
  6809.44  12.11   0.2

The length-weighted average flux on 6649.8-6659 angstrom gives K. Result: 12.7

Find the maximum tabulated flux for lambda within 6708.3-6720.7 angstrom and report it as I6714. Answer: 12.63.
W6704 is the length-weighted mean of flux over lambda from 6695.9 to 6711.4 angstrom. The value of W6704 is 12.8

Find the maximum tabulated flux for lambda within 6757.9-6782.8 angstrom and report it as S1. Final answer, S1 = 12.8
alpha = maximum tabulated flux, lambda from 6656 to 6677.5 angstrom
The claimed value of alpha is 12.78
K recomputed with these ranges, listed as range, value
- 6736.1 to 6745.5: 12.4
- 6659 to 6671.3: 12.5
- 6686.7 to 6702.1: 12.8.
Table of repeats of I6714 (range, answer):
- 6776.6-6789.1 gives 12.68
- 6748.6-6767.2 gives 12.7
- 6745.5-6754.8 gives 12.58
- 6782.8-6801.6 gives 12.82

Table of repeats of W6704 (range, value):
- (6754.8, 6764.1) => 12.4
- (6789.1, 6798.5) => 12.7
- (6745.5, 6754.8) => 12.4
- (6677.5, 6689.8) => 12.8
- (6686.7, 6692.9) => 12.7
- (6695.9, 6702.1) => 12.8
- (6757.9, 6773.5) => 12.4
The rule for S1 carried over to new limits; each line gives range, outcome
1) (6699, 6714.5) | 12.93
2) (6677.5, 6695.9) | 13.05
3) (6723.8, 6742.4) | 13.58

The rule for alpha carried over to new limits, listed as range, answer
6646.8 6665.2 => 12.79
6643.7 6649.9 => 12.73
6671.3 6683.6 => 12.81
